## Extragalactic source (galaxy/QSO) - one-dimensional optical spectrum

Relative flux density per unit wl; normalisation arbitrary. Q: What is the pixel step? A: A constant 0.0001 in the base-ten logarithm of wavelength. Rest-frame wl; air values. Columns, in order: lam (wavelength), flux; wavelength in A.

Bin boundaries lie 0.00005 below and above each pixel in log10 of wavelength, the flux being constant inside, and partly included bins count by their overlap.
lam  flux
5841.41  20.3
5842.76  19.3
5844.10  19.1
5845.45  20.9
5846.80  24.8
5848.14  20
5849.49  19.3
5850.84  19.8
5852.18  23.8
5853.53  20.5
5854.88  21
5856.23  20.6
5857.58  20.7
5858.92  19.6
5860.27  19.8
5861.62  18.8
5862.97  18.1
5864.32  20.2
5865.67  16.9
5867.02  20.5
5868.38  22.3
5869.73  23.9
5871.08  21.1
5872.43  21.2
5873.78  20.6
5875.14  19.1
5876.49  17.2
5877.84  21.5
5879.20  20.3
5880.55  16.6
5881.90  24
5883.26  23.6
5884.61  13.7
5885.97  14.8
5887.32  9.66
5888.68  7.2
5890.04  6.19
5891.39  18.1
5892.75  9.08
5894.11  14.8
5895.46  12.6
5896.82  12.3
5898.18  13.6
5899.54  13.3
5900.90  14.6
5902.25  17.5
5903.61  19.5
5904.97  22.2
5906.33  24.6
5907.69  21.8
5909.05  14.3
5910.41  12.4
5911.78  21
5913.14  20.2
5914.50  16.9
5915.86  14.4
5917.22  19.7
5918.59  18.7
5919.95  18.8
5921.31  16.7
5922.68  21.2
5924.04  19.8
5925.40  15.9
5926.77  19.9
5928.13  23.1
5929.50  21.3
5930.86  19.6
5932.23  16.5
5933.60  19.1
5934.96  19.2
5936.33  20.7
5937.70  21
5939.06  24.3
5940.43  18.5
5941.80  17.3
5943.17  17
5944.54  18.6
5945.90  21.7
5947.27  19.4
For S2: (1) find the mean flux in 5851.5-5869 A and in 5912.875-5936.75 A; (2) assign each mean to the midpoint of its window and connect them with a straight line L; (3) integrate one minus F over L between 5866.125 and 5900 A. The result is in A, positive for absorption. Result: 5.3 A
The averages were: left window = 20.2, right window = 18.9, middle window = 16.7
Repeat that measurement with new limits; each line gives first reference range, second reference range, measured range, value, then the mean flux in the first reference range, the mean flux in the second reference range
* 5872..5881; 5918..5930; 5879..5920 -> 6.82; 19.5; 19.5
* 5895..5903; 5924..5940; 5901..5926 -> -3.03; 14.1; 20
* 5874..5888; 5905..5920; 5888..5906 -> 4.16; 18.1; 18.6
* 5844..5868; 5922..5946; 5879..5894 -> 4.03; 20.3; 19.7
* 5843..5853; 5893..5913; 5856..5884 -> -1.52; 21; 16.7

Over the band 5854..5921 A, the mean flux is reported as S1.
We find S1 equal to 17.7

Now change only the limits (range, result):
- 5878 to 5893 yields 15.2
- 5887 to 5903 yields 12.5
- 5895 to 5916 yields 17.1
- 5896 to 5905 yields 15.7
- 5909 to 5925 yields 17.9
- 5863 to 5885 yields 20.2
